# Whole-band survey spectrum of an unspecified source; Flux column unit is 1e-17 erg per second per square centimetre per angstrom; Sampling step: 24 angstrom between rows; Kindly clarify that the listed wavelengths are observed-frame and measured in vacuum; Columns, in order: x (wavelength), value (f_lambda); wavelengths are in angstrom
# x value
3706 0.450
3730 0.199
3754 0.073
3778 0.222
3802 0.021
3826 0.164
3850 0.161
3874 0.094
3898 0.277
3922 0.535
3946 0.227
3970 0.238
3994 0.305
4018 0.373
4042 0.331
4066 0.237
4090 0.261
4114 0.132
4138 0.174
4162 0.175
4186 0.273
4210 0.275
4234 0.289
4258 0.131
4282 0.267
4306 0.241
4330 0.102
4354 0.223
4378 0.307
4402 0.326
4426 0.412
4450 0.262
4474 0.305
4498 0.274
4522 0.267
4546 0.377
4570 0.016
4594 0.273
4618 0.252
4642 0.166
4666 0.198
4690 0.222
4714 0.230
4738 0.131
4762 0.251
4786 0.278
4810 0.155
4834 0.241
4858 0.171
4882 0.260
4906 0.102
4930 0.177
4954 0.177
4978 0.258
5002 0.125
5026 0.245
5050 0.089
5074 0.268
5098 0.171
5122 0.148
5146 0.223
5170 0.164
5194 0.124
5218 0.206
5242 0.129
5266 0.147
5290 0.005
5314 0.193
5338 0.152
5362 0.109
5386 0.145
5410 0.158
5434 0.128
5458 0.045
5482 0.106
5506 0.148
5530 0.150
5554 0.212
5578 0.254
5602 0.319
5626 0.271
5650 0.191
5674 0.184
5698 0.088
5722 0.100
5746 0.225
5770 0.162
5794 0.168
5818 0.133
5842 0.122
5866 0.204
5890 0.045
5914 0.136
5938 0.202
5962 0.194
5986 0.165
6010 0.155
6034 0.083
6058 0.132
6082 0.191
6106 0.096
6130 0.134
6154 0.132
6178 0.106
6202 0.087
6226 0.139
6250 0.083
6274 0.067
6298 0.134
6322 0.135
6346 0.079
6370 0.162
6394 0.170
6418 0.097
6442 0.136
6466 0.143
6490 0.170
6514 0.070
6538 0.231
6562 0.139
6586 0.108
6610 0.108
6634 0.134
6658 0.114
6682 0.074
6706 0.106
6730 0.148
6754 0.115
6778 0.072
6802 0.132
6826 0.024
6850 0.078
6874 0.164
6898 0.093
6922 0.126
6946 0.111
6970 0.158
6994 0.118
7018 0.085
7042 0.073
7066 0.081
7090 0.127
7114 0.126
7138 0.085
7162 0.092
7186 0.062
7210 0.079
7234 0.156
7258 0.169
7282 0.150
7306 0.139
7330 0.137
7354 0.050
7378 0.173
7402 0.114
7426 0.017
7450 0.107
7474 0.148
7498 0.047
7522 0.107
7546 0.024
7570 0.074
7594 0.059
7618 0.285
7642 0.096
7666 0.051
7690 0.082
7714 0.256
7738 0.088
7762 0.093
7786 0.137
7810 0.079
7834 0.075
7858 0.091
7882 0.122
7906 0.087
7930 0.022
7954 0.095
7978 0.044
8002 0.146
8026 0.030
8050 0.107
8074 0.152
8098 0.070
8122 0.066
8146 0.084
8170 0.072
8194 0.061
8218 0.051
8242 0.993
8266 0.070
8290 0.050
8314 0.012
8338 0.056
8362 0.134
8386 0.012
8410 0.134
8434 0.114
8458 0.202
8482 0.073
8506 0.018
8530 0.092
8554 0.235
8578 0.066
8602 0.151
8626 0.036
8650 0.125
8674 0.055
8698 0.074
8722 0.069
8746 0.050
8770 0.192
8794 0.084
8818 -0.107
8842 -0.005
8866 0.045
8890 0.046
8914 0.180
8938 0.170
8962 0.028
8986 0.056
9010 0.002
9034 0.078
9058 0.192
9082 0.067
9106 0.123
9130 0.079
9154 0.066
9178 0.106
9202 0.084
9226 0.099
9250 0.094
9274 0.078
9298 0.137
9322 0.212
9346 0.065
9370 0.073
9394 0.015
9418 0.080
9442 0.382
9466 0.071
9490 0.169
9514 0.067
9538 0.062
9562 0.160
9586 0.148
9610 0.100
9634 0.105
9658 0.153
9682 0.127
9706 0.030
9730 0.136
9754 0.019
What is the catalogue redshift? 1.21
